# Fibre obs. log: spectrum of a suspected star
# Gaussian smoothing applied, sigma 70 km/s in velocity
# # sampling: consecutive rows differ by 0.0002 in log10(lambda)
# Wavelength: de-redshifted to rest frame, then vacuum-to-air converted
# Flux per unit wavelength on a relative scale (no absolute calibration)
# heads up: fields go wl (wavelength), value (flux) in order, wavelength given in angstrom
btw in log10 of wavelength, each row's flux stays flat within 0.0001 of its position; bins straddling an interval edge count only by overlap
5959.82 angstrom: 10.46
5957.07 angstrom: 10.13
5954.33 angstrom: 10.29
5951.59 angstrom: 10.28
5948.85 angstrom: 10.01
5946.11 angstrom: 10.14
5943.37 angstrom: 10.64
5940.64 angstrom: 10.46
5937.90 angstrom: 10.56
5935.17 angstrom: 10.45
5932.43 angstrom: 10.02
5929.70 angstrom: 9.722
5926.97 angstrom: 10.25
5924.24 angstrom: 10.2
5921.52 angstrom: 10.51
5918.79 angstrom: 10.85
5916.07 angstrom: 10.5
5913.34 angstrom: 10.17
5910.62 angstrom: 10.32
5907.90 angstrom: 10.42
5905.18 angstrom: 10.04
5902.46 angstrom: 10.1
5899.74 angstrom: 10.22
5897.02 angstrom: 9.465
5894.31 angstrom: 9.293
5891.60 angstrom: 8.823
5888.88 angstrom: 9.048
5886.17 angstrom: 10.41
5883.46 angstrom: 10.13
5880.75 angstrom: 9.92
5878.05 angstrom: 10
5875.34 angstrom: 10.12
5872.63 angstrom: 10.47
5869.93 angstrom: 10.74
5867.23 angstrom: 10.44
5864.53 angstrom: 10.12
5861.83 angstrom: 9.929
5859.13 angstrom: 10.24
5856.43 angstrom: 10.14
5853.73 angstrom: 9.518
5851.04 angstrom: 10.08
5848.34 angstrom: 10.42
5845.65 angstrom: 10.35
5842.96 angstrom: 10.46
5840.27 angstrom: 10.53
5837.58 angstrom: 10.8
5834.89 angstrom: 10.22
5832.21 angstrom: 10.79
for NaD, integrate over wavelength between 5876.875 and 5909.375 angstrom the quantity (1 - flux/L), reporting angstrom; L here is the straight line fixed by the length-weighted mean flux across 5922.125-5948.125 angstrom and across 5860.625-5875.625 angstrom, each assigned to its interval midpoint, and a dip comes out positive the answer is 1.5 angstrom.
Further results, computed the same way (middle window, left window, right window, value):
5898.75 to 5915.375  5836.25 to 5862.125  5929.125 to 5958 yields 0.06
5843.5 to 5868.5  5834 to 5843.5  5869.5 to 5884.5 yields 0.55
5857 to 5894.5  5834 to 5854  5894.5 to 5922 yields 1.00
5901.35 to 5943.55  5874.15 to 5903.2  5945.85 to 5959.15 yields -1.40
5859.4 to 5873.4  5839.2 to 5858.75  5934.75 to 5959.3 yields -0.13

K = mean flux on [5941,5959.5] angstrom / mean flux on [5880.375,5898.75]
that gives 1.07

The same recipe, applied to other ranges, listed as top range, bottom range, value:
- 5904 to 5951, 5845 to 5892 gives 1.02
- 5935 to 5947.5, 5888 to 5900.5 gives 1.12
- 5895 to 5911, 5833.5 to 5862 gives 0.98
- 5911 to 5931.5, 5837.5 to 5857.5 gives 1.01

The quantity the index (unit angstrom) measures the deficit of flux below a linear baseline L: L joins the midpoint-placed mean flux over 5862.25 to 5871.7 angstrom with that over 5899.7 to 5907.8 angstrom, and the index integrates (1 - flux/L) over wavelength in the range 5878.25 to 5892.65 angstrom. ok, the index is 0.8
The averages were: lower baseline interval 10.4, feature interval 9.71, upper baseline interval 10.1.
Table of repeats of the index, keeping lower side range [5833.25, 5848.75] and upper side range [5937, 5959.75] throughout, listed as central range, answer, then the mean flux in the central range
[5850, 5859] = 0.4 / 9.95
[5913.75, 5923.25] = -0.2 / 10.6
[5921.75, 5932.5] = 0.3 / 10.1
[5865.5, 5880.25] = 0.2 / 10.3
